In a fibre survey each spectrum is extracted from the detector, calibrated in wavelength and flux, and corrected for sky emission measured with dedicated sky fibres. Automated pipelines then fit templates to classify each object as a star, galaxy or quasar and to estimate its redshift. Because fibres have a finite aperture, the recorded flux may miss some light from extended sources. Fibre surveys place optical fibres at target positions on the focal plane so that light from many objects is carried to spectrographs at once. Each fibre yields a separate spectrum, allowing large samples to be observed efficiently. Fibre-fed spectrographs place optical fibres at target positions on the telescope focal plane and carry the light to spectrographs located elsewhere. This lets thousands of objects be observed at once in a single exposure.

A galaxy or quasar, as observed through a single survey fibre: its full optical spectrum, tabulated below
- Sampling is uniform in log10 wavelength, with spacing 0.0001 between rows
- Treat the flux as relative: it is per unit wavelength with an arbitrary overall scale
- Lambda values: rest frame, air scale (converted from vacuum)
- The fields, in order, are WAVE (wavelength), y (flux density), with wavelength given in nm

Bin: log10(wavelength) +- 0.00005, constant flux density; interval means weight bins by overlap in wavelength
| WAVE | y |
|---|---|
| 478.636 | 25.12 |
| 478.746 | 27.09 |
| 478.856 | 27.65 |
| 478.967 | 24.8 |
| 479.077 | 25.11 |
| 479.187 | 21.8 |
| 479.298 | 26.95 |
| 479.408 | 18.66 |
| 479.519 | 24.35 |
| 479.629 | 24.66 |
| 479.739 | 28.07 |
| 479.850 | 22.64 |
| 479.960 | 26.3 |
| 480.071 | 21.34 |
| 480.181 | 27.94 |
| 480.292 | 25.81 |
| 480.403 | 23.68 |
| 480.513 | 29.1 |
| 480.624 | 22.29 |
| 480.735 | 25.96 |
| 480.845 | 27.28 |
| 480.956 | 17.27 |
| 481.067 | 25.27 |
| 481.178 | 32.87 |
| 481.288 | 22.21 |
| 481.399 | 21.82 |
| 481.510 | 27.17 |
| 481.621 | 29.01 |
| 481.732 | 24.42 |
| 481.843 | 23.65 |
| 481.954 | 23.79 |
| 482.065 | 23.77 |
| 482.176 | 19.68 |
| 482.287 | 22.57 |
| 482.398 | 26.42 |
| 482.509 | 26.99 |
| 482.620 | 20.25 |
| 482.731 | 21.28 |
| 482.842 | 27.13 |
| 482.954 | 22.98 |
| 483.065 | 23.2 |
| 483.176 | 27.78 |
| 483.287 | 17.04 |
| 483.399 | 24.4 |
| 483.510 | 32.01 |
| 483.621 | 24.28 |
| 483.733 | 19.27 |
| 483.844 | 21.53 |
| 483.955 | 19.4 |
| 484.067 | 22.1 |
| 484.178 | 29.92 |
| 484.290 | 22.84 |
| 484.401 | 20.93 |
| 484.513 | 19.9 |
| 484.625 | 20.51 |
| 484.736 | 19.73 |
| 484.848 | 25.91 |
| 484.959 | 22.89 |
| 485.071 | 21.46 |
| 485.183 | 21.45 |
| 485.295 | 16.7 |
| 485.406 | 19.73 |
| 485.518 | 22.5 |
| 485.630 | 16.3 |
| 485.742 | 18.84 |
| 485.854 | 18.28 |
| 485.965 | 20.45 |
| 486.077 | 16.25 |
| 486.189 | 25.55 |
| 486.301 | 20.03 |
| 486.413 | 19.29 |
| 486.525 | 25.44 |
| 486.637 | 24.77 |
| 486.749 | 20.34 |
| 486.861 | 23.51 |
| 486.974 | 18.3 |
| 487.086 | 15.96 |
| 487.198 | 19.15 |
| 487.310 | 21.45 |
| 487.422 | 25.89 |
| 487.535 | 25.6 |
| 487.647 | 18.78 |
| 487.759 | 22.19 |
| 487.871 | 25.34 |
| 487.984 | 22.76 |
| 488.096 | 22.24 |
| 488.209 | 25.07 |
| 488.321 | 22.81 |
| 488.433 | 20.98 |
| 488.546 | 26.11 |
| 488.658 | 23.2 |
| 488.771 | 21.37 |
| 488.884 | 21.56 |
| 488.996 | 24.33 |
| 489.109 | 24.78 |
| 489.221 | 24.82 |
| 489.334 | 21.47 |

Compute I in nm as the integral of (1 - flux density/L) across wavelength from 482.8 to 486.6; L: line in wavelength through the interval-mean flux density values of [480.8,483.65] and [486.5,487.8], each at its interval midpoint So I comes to 0.18 nm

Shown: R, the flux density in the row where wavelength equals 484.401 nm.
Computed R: 20.93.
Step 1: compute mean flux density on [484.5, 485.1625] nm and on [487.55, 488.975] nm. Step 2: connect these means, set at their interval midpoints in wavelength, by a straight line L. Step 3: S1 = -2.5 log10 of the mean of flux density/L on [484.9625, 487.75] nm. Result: 0.08 mag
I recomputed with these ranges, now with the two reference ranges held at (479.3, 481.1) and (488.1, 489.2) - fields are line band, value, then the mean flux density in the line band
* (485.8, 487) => 0.13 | 21.2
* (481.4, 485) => 0.09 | 23.5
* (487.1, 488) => 0.04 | 22.3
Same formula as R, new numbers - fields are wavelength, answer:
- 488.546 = 26.11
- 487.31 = 21.45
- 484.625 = 20.51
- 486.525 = 25.44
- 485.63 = 16.3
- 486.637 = 24.77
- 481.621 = 29.01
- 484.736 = 19.73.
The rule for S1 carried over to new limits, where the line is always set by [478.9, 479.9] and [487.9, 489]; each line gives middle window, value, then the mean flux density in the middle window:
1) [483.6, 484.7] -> 0.08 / 22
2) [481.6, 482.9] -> -0.01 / 23.9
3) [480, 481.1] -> -0.03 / 24.6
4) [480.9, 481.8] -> -0.05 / 25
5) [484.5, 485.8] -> 0.15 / 20.5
